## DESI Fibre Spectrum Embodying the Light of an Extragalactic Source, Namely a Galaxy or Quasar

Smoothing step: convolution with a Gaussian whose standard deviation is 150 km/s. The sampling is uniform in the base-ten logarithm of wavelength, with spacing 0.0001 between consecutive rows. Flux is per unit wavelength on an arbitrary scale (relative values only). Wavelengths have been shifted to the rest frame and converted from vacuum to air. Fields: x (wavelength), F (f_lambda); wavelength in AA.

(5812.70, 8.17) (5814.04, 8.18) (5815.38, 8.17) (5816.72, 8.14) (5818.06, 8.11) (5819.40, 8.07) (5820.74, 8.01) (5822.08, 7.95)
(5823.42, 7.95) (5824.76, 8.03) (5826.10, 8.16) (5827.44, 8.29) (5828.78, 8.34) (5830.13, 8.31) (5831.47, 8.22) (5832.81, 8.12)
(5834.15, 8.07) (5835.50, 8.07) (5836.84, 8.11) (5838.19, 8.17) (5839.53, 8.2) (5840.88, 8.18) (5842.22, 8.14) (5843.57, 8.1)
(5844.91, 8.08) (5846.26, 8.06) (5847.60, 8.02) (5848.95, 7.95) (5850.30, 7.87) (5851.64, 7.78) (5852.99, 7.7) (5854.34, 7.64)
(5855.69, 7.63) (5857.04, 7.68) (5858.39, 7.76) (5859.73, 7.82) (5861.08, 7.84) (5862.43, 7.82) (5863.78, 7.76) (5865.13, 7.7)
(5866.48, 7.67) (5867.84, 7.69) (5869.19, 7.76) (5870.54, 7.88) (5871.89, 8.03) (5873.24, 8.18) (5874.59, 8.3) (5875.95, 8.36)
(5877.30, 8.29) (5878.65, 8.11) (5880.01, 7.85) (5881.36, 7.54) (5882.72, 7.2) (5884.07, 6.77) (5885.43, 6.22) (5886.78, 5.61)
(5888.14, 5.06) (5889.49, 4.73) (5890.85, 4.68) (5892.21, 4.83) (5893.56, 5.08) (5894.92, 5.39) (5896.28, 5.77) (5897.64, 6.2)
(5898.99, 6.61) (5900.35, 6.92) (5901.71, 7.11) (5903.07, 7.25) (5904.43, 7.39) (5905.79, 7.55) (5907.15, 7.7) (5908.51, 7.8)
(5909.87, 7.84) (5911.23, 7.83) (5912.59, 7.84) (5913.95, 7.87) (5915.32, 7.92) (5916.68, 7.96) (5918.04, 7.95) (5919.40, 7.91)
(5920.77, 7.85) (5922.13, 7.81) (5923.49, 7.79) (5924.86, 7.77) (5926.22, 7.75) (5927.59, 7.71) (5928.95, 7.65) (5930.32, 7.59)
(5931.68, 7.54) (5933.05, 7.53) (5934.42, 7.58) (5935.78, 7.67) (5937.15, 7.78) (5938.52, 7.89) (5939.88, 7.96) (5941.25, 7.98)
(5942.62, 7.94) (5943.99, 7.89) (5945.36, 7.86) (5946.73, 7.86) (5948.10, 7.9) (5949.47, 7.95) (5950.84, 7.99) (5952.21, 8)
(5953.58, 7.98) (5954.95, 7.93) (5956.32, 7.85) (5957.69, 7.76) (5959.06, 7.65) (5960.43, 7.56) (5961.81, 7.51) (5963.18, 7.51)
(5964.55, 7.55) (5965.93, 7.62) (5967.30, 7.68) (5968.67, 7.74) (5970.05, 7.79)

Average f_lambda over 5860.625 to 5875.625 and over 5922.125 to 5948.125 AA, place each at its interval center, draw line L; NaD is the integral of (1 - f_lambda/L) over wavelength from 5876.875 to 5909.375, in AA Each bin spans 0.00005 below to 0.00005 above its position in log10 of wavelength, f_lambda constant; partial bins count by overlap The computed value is 5.3 AA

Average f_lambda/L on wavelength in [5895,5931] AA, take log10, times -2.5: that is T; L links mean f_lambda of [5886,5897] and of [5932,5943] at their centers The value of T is -0.18 mag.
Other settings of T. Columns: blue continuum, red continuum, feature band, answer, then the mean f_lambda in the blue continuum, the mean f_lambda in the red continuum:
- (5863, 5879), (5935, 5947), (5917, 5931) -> 0.02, 7.97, 7.87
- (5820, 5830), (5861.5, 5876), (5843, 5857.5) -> 0.02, 8.11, 7.9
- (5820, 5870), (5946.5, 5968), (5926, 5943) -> 0.01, 7.96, 7.77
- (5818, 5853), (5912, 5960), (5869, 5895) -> 0.17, 8.08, 7.82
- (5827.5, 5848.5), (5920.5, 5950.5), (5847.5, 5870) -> 0.04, 8.15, 7.79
